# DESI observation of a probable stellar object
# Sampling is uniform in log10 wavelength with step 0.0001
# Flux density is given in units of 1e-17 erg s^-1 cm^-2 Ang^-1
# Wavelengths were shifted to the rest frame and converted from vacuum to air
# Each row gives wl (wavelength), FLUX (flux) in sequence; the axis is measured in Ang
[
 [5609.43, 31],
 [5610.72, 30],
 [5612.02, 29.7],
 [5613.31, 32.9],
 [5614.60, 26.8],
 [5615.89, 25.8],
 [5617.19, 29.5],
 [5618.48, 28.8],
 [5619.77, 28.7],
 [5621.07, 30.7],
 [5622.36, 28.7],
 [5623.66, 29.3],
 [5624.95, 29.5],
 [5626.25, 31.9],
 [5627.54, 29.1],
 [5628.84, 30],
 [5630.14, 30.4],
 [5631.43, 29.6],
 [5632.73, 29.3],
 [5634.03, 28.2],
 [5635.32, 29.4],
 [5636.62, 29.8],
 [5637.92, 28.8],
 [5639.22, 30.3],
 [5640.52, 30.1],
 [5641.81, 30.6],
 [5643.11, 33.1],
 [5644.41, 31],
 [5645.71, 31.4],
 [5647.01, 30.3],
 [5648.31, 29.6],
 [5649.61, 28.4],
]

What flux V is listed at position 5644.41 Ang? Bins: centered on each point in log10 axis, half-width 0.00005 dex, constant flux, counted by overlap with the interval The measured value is 31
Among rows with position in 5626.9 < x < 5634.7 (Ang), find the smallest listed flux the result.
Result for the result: 28.2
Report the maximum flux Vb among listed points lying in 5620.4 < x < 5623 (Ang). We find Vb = 30.7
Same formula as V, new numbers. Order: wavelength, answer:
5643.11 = 33.1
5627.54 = 29.1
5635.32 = 29.4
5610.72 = 30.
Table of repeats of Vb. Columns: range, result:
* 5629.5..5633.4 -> 30.4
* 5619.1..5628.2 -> 31.9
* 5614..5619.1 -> 29.5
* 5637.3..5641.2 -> 30.3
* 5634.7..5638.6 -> 29.8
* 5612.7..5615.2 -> 32.9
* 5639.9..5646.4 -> 33.1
